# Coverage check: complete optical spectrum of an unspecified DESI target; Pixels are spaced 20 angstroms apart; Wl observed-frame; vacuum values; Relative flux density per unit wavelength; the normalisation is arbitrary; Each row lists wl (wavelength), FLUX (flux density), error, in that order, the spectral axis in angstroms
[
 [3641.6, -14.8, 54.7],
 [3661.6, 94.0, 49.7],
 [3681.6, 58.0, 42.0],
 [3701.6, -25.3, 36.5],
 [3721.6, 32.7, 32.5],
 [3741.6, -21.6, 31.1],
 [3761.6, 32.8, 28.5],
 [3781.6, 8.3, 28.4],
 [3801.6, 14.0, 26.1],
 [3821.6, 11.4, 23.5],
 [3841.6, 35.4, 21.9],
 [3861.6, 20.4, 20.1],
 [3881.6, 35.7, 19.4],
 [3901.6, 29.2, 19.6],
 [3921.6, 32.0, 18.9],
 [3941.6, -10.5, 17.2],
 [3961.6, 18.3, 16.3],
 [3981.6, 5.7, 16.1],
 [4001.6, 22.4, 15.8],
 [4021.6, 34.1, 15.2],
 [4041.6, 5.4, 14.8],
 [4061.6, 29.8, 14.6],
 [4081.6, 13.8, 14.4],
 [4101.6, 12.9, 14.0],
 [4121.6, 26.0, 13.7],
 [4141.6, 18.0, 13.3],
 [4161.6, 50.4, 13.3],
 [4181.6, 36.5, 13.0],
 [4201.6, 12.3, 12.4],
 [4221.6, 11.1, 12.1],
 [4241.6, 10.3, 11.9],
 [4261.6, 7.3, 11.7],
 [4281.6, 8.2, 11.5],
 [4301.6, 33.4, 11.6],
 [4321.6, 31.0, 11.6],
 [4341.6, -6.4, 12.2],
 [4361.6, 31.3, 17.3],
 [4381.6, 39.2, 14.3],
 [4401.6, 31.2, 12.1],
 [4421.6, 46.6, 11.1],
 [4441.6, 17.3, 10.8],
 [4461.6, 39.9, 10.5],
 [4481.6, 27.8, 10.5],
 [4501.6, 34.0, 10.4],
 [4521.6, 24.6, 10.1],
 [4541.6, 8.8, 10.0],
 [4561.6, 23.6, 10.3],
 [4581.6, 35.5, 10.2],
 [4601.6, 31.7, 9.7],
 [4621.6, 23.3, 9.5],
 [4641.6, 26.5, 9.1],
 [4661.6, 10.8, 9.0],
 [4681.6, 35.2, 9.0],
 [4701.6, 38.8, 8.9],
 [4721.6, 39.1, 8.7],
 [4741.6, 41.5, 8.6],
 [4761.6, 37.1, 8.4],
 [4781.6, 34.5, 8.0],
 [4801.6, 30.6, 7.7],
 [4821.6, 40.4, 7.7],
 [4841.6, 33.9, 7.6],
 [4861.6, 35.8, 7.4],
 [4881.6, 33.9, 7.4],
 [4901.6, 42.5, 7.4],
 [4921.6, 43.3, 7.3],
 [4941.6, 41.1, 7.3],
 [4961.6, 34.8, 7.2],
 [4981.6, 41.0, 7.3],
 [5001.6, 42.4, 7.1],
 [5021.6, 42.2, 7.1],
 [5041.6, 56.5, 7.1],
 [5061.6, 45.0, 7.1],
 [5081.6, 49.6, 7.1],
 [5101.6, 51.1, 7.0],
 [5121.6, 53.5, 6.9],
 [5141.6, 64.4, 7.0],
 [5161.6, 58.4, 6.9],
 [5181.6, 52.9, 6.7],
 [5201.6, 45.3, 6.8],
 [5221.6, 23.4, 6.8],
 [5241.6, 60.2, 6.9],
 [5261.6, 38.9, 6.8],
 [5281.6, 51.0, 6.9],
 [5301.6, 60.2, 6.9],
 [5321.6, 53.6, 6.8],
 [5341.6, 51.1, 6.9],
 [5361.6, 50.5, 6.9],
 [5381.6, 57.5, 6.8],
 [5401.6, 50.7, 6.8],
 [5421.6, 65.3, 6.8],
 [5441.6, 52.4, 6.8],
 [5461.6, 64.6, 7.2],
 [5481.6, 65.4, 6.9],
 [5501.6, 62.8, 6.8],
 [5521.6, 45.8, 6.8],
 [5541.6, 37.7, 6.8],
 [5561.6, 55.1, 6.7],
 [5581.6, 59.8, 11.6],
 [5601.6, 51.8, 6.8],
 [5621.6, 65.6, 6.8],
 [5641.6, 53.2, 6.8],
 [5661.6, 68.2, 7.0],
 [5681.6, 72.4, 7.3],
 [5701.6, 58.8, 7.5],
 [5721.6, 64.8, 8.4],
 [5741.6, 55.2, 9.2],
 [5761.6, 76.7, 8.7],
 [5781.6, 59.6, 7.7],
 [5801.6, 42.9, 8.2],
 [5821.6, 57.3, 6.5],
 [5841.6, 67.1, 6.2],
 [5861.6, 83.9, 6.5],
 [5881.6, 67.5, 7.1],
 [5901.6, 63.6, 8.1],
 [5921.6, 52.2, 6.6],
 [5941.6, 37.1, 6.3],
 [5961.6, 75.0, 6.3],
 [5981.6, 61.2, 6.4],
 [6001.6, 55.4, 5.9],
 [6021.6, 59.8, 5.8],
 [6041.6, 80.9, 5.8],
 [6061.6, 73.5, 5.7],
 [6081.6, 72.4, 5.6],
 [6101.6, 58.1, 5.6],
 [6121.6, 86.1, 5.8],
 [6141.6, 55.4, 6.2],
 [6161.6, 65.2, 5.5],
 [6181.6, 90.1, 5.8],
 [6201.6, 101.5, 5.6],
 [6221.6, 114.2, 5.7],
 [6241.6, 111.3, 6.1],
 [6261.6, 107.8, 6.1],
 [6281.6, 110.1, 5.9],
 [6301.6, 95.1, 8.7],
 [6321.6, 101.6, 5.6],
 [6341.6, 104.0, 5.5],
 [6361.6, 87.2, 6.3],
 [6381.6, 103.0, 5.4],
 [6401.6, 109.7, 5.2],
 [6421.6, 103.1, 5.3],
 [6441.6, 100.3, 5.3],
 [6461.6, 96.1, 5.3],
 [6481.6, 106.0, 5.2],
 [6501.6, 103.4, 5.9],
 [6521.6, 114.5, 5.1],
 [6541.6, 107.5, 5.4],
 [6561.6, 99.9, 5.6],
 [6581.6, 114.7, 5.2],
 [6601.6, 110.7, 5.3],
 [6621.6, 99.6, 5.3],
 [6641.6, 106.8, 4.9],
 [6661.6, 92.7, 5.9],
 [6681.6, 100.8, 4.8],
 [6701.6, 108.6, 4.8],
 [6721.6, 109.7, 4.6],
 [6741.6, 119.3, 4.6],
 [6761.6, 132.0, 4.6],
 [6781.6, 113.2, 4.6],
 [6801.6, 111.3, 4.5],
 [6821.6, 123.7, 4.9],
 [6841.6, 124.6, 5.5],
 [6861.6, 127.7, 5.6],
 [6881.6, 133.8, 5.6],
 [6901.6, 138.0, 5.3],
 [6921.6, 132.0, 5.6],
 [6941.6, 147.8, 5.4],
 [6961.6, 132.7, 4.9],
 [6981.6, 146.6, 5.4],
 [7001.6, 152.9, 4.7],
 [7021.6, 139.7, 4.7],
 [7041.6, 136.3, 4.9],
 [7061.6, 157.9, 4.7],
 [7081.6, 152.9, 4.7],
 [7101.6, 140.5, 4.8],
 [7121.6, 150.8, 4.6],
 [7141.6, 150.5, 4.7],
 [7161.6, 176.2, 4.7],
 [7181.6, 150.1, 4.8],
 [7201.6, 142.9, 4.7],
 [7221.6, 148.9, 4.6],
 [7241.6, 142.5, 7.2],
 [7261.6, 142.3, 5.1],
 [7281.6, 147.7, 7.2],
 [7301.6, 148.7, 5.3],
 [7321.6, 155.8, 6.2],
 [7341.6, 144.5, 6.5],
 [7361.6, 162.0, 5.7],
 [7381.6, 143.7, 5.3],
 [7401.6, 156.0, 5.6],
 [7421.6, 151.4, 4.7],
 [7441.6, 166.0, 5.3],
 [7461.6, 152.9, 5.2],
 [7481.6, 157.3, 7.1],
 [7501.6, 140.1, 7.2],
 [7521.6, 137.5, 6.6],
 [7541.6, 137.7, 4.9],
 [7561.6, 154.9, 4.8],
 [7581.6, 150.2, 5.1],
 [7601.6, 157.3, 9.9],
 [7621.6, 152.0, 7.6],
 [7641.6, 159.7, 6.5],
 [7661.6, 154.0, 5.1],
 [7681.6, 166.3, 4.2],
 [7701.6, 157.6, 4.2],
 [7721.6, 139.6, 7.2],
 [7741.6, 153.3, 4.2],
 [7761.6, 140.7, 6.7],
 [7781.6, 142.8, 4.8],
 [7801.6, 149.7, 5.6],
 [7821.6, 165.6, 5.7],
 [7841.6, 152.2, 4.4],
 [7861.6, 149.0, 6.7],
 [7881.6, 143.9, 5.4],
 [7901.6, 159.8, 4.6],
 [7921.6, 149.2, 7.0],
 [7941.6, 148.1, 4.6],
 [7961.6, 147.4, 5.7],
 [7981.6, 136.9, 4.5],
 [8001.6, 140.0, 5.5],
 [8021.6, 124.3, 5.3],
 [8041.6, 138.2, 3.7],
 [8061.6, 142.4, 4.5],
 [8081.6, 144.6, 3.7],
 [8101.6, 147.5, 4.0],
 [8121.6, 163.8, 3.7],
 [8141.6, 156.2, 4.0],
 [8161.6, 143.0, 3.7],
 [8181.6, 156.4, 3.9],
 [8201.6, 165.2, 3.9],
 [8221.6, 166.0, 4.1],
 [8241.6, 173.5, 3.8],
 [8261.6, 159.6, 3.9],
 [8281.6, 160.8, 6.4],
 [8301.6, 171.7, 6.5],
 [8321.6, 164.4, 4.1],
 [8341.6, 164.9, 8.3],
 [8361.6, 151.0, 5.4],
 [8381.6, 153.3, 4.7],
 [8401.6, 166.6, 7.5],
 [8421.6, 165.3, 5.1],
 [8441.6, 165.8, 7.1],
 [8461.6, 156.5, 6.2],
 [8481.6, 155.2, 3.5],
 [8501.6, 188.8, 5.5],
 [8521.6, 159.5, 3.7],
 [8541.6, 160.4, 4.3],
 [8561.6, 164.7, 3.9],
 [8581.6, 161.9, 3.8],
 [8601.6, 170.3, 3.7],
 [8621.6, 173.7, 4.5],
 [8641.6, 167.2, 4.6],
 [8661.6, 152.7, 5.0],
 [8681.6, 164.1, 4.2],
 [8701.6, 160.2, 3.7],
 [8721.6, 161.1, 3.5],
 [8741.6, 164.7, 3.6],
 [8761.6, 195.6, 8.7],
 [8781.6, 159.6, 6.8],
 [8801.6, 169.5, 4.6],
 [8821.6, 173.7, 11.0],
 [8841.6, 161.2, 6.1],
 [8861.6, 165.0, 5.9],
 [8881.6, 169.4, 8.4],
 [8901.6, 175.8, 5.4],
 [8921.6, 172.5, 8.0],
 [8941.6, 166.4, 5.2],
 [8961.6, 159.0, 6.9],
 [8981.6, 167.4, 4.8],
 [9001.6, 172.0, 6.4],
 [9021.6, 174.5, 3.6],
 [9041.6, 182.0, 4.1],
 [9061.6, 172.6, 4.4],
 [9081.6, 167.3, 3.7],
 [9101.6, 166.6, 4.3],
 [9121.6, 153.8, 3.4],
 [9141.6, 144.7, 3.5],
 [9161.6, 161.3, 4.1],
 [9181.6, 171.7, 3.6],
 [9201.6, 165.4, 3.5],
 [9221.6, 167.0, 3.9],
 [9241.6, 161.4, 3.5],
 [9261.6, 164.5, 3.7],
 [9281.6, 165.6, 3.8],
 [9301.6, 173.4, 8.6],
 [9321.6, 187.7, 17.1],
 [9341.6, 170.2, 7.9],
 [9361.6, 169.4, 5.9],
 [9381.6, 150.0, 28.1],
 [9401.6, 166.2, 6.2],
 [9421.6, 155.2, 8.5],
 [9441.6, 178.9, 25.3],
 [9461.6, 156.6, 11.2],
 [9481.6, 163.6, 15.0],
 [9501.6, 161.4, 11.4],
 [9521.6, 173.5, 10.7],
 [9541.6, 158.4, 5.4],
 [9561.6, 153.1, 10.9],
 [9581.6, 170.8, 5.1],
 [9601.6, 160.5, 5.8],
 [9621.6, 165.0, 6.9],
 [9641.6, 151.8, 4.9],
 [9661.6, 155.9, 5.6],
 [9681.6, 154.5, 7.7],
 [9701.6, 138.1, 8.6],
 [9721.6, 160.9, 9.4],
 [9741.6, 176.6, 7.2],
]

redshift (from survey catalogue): 0.55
